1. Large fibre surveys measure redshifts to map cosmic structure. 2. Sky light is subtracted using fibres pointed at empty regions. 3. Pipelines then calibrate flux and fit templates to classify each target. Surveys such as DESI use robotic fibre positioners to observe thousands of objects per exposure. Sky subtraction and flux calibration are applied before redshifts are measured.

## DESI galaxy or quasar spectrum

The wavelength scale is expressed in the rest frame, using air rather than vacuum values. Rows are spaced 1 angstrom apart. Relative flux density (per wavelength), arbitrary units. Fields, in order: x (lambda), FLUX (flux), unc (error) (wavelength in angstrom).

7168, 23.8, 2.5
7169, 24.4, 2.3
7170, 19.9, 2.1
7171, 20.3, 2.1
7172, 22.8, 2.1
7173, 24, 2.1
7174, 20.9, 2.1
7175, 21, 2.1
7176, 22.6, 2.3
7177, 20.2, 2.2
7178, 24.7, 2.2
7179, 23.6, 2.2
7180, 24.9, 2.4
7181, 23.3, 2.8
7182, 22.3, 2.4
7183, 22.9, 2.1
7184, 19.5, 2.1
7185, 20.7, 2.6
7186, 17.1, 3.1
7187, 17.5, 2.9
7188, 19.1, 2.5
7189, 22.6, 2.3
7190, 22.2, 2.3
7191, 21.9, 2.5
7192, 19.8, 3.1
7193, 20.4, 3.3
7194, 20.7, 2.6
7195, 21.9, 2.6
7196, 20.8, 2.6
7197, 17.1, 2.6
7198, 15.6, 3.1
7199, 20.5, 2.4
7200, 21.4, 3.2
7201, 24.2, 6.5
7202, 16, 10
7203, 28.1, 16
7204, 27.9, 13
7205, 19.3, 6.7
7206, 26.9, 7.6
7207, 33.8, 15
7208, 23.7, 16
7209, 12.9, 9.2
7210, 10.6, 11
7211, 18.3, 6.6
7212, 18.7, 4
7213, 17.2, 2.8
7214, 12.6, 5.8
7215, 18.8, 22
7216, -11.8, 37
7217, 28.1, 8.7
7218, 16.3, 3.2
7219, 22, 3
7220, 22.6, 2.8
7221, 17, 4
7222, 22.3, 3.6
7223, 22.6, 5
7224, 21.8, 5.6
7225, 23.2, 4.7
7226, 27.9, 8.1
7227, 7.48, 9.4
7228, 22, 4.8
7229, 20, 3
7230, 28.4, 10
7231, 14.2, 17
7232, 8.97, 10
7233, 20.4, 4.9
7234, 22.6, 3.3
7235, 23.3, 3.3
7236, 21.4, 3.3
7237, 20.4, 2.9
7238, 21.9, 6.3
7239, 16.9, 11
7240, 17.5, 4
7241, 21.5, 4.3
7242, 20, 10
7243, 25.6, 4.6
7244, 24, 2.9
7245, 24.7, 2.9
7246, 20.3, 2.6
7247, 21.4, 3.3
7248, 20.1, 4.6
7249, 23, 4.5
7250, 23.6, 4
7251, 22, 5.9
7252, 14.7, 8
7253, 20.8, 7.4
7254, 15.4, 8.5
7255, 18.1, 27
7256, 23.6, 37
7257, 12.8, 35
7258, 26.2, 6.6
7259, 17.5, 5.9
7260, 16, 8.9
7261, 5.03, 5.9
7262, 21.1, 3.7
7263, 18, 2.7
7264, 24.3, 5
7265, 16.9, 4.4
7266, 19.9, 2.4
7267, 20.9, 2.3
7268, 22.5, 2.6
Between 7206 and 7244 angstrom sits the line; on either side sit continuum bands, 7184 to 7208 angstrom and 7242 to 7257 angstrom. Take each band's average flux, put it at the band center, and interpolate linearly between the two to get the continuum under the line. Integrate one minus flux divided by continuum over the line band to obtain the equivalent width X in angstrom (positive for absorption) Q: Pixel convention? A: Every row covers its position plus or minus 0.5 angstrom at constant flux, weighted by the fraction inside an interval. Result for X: 3.2 angstrom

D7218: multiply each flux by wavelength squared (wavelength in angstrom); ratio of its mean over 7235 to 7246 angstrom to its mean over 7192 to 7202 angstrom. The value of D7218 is 1.08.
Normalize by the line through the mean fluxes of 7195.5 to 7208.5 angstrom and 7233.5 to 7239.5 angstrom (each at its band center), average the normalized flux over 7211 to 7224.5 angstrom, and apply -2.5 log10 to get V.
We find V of 0.241 mag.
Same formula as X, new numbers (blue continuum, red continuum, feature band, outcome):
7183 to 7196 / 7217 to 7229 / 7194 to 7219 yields 1.66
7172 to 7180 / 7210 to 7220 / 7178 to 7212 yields -3.64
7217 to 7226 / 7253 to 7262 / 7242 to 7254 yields -1.95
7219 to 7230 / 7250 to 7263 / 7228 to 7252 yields -1.60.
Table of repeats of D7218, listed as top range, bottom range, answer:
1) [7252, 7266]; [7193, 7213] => 0.88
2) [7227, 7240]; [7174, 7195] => 0.92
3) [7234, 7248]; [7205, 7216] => 1.21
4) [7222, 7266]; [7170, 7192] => 0.94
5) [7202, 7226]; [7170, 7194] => 0.93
